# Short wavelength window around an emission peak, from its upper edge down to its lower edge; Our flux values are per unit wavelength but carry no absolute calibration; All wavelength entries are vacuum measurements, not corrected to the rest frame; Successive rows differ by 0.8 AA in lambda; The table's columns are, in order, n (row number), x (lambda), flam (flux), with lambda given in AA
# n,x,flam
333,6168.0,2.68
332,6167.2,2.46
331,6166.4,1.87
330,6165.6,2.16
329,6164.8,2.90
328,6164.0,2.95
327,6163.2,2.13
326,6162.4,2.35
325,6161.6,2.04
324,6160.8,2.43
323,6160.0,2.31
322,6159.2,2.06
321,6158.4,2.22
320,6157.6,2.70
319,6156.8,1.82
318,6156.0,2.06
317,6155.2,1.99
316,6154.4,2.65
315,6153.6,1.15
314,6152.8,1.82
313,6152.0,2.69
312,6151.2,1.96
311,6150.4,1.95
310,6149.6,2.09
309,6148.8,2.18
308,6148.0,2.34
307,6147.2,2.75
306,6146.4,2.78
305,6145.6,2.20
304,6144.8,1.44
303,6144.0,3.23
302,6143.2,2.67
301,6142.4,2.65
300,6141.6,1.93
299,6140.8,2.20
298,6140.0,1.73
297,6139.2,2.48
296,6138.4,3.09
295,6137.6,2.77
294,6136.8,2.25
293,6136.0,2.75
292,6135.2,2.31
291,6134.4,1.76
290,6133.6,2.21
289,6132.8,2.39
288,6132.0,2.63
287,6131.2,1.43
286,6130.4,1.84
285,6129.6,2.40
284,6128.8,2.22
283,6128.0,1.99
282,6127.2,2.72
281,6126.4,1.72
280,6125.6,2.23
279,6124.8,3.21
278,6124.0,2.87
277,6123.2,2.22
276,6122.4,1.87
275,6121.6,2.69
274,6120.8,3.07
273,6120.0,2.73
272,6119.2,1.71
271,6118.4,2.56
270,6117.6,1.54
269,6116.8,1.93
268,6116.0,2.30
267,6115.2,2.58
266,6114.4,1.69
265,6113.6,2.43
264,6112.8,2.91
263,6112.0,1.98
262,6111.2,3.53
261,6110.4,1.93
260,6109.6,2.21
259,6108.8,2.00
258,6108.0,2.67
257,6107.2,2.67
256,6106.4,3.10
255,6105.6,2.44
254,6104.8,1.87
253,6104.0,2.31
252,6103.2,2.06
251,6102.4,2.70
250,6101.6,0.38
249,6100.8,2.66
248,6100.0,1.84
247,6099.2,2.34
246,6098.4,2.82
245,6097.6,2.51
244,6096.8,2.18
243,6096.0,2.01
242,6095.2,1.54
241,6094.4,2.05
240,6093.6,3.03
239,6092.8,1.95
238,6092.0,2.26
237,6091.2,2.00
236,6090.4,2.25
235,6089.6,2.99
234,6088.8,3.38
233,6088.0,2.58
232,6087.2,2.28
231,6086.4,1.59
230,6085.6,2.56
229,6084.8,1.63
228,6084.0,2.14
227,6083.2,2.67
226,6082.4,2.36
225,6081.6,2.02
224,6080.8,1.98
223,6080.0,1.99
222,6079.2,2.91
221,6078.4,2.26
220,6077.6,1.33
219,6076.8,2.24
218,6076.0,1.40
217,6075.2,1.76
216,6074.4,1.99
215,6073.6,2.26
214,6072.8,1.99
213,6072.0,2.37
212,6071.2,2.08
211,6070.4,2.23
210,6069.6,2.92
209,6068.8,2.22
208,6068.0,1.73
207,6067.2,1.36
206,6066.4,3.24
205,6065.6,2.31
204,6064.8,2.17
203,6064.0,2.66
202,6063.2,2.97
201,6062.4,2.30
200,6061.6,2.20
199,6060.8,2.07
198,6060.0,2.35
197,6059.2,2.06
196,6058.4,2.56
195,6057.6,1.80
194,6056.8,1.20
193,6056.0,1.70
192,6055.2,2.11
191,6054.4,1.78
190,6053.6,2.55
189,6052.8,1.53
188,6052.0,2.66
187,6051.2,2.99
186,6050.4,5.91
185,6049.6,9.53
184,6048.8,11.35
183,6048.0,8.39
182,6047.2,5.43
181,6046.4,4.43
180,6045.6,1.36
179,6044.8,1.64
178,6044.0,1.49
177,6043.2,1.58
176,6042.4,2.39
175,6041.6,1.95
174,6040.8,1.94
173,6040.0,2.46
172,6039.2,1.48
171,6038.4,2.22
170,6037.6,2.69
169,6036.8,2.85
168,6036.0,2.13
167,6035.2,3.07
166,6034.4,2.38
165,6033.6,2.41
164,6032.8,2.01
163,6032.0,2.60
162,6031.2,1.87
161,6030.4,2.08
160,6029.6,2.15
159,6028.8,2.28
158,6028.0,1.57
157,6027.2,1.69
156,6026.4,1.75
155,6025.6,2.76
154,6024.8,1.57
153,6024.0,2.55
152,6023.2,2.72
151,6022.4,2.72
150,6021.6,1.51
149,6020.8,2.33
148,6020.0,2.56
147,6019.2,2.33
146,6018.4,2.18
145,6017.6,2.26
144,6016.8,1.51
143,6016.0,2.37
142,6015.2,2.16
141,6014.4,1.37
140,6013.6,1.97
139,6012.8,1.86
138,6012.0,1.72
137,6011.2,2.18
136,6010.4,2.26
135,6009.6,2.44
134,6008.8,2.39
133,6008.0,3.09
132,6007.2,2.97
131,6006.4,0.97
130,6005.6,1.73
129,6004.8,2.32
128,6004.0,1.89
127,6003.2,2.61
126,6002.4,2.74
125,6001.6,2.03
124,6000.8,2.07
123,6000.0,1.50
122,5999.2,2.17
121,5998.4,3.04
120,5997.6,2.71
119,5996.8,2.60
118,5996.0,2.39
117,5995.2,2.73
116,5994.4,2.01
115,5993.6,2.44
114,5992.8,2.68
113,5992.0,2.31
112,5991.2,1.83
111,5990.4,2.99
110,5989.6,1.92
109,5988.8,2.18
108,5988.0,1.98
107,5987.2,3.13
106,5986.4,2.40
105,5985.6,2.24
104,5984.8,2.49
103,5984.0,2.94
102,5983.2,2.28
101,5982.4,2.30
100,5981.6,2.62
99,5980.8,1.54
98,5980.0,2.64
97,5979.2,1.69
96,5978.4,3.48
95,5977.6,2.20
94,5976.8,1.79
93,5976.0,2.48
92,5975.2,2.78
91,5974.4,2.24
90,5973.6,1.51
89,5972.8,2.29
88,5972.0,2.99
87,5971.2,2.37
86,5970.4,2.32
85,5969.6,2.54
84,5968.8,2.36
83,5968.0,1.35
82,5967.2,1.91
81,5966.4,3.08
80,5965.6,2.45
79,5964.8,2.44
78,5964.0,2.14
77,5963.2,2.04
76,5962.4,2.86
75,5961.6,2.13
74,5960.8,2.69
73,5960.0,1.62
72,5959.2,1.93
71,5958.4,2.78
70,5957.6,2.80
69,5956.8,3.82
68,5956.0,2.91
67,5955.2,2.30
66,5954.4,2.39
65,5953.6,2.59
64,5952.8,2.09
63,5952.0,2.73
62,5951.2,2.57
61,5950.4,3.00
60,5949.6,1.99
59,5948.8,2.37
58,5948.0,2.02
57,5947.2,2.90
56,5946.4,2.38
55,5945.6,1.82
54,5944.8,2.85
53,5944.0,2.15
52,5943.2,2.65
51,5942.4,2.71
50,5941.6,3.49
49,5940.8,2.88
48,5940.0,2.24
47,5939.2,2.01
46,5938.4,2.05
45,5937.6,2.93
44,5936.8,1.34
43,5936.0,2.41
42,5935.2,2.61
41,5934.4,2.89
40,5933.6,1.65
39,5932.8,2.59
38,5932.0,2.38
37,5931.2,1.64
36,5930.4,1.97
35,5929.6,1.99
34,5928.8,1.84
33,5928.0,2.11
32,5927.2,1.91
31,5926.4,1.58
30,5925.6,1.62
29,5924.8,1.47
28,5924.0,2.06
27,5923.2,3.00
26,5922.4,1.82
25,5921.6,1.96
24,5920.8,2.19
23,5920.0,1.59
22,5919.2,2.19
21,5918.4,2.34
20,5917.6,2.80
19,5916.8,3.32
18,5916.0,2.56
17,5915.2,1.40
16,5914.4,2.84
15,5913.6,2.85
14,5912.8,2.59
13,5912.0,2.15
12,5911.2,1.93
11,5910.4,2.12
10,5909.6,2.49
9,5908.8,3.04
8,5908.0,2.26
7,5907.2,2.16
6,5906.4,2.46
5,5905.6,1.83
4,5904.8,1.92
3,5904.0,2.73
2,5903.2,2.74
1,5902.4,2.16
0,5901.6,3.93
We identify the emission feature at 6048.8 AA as H-beta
